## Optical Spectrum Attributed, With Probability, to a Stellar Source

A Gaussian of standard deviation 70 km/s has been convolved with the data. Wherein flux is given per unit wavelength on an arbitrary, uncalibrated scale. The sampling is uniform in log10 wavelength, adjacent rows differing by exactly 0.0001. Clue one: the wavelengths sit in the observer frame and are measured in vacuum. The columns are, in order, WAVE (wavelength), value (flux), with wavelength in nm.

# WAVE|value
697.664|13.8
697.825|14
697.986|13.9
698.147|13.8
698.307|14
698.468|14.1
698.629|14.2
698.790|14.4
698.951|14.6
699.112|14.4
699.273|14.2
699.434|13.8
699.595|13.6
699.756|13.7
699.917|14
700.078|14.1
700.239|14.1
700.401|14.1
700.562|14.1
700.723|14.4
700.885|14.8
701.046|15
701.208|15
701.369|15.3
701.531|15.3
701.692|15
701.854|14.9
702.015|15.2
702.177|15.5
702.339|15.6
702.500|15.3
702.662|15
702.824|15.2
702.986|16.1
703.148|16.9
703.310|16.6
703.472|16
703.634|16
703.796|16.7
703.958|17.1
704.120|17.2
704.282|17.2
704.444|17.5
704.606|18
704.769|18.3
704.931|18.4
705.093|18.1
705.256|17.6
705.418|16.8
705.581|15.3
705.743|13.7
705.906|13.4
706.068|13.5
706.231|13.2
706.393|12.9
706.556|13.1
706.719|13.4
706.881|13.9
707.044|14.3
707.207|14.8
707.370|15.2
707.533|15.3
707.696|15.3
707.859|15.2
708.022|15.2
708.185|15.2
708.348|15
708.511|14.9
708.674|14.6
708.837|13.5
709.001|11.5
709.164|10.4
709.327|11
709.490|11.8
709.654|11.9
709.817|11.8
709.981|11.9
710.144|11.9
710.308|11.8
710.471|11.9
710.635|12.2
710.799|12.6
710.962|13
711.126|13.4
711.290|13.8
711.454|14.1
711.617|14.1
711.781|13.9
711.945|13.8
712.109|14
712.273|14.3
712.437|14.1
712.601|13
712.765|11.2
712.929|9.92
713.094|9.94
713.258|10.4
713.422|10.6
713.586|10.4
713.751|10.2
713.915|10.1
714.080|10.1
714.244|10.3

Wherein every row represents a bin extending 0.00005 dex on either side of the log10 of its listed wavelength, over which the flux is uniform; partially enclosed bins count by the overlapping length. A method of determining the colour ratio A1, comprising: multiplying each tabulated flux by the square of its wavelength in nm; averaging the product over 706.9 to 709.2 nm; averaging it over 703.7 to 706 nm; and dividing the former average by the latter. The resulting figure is 0.9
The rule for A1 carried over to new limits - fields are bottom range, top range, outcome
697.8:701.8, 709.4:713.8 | 0.89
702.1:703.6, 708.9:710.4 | 0.75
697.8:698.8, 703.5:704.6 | 1.23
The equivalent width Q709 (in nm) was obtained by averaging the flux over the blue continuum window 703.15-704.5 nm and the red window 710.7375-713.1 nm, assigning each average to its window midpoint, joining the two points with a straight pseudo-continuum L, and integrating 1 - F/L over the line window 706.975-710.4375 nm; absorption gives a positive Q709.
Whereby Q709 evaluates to 0.28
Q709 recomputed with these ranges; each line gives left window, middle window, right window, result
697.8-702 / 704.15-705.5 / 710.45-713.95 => -0.41 nm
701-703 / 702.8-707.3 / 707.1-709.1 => -0.25 nm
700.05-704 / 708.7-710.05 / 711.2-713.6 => 0.15 nm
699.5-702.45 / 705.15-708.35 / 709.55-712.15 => -0.24 nm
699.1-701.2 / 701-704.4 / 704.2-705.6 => 0.03 nm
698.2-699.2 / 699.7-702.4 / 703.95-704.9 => 0.16 nm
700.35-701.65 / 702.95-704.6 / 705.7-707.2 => -0.31 nm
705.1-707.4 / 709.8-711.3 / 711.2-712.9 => 0.15 nm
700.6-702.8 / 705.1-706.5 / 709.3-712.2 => -0.07 nm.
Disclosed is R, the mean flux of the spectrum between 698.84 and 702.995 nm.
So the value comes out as 14.7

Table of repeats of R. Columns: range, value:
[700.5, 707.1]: 15.5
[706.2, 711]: 13.3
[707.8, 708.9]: 14.8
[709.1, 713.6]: 12.3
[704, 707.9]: 15.5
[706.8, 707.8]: 14.8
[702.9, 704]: 16.5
